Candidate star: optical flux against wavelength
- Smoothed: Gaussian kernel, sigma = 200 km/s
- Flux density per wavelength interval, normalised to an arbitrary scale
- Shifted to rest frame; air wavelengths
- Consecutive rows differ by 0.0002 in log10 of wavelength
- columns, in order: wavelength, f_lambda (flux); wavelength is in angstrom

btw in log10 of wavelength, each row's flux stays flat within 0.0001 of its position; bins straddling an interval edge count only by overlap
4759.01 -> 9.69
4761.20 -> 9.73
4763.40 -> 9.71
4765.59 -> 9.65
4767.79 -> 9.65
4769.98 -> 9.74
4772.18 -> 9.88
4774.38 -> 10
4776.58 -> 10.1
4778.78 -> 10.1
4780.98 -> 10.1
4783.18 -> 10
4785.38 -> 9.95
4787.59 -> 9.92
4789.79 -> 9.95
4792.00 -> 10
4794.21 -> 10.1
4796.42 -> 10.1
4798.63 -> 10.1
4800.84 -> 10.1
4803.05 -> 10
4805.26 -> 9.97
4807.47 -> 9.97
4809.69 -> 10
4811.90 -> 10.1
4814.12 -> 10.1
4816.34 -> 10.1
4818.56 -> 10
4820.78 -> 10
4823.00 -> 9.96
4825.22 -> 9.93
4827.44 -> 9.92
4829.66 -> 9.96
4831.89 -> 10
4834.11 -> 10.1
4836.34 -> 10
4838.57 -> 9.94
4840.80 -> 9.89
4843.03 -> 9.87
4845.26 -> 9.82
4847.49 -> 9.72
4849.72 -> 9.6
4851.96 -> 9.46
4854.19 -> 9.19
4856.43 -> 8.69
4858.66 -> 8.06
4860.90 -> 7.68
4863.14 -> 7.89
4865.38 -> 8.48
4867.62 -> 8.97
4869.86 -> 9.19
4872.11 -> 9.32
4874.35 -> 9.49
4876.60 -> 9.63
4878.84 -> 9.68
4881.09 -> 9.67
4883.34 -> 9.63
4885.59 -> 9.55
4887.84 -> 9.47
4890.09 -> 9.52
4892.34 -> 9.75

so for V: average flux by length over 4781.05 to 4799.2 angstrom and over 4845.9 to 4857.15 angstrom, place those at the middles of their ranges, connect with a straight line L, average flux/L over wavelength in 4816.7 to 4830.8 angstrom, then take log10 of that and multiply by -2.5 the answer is -0.03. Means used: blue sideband 10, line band 9.97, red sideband 9.37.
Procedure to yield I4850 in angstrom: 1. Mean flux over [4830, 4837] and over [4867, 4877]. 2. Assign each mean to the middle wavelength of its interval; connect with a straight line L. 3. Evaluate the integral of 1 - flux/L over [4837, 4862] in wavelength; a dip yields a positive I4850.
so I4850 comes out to 1.2 angstrom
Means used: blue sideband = 10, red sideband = 9.31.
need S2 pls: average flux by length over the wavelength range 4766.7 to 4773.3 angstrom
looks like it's 9.76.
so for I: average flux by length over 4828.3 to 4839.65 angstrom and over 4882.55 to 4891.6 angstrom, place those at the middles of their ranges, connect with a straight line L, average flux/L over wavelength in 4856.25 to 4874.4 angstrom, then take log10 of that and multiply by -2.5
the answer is 0.14 mag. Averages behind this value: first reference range 10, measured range 8.59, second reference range 9.55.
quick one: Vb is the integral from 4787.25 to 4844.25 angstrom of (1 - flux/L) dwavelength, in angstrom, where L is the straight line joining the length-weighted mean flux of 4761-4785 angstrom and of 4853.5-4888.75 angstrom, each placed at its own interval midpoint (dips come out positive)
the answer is -2.9 angstrom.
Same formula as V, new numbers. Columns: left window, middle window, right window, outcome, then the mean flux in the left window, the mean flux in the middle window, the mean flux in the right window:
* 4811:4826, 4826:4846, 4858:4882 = -0.03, 10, 9.95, 8.92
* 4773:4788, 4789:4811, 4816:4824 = 0.00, 10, 10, 10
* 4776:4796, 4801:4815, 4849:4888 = -0.03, 10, 10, 9.08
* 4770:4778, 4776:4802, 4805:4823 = -0.01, 9.96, 10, 10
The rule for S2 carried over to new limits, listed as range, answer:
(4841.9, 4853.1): 9.7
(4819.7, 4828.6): 9.96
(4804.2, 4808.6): 9.97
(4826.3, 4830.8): 9.94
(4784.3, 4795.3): 9.98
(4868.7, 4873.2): 9.24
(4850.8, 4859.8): 8.85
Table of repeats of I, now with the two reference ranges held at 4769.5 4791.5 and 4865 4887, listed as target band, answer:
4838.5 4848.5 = -0.028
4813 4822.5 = -0.031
